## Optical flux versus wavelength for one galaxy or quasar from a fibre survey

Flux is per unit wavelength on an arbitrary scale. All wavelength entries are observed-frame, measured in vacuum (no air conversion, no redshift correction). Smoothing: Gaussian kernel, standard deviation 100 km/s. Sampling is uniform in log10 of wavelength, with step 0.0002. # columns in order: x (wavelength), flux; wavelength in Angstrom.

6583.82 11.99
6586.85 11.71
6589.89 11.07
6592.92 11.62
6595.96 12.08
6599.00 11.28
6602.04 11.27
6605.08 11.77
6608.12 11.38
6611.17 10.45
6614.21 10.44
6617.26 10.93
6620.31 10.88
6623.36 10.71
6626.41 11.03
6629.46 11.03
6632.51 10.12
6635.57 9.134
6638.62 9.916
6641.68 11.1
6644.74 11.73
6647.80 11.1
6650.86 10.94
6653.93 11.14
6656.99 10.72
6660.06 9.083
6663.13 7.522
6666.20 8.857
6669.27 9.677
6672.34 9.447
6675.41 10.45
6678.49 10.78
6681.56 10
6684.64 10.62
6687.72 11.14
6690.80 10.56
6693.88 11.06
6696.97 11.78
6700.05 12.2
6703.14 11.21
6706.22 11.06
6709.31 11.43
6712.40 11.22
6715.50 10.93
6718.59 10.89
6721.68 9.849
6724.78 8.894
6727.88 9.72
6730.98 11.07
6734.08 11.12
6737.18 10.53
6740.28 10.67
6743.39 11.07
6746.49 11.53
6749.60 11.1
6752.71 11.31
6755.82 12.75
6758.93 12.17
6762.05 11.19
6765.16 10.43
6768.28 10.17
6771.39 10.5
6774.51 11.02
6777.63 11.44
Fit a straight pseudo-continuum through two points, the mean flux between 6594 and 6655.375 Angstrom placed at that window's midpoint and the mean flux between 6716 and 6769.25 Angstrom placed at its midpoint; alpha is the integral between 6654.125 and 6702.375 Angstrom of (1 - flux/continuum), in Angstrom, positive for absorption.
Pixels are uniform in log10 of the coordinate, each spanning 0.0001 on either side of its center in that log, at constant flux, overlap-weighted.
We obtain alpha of 2.6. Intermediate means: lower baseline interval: 10.9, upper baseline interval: 10.9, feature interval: 10.3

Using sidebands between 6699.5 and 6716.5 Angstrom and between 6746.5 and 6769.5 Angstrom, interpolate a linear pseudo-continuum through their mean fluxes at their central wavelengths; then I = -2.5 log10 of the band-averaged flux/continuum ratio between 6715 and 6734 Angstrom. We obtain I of 0.11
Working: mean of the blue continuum 11.3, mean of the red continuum 11.3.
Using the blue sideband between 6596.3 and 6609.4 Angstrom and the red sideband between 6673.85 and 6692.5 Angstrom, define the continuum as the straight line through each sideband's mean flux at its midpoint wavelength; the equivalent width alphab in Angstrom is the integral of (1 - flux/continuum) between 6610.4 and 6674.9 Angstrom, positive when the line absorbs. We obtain 4.5 Angstrom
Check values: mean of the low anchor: 11.5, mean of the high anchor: 10.6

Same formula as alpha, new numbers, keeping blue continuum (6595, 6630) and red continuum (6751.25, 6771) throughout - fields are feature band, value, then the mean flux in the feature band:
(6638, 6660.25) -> 0.6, 10.8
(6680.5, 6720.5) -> 0.4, 11.1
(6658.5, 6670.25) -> 2.5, 8.74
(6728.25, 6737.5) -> 0.4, 10.8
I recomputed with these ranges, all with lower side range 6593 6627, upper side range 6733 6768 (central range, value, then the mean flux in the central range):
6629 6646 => 0.07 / 10.5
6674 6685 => 0.07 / 10.4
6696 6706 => -0.04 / 11.6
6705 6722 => 0.02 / 11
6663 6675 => 0.21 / 9.19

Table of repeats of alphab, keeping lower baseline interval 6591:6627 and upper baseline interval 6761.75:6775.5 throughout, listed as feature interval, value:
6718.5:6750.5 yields 0.5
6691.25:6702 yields -0.7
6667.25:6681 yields 1.1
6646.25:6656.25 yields 0.0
